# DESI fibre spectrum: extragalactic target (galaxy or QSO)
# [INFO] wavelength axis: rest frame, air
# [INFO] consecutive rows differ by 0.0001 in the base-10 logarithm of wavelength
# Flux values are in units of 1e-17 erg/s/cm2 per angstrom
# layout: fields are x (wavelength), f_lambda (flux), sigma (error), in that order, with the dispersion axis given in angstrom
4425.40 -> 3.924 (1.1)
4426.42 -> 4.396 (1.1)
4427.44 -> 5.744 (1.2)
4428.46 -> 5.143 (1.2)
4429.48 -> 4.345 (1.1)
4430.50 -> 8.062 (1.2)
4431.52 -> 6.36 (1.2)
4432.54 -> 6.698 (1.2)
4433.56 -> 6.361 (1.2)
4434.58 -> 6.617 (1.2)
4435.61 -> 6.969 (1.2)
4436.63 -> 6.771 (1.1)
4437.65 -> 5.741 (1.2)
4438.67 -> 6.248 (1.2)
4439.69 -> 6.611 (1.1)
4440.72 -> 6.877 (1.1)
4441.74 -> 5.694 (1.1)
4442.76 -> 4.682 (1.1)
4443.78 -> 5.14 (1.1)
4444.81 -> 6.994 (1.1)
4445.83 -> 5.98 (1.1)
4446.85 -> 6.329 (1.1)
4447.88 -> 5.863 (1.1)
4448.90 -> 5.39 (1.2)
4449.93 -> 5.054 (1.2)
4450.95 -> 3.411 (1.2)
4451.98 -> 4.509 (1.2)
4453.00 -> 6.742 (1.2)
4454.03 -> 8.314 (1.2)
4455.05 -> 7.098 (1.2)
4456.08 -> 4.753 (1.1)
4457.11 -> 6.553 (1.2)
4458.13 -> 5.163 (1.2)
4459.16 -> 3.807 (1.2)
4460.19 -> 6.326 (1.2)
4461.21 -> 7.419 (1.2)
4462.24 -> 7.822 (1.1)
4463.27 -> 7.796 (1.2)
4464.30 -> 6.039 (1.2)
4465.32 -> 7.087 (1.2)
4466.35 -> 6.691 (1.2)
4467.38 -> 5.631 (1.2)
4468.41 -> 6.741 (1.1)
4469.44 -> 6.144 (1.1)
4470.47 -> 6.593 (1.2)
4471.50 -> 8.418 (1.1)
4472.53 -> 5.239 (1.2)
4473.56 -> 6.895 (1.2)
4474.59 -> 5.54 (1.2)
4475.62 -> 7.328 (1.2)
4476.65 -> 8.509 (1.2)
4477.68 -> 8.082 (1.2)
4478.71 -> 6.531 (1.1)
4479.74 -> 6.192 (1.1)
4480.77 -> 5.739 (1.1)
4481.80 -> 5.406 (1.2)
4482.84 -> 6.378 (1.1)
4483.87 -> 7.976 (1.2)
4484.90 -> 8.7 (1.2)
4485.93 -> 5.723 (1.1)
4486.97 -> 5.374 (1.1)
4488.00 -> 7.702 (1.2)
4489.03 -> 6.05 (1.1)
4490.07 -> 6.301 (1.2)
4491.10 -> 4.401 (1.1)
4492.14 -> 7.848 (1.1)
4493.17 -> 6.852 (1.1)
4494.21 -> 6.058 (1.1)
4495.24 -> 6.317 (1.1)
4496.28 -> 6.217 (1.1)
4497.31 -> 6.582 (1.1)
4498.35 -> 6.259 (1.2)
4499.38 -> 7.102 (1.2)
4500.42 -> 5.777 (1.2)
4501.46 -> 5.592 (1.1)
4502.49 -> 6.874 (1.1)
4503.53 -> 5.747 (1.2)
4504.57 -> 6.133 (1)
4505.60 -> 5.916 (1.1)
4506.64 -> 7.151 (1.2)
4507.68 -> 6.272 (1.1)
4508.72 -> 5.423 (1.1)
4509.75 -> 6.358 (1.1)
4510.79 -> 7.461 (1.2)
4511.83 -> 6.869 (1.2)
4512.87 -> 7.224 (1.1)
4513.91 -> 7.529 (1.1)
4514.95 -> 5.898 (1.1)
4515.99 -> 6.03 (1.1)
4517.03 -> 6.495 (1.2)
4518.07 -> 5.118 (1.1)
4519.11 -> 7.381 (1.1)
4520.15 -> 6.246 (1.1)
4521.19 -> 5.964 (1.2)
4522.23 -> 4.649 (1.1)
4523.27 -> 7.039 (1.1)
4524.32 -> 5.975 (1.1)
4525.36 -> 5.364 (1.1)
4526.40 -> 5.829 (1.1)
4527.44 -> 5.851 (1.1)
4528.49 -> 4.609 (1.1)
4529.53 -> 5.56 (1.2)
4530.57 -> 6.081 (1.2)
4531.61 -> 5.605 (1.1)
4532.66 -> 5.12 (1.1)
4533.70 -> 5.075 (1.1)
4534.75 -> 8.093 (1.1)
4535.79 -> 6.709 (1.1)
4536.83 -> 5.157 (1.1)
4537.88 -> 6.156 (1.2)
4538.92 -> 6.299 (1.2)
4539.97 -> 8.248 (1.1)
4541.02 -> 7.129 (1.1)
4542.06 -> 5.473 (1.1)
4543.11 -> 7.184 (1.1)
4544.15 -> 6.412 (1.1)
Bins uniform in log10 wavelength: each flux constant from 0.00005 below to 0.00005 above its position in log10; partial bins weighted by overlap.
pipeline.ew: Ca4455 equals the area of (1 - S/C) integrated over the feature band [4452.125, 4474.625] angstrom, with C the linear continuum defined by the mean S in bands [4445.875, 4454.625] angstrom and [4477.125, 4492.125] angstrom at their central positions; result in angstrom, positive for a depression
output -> -1.7 angstrom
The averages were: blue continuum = 5.73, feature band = 6.48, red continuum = 6.52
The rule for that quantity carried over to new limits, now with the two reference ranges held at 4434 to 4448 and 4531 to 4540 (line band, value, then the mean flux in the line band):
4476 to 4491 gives -1.3 angstrom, 6.7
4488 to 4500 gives -0.5 angstrom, 6.41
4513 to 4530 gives 0.5 angstrom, 6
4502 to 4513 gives -0.5 angstrom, 6.47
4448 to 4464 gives 0.5 angstrom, 6.01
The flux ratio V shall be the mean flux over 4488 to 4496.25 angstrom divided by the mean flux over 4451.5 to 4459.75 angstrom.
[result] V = 1.08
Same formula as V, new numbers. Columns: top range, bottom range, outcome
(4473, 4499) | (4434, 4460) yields 1.12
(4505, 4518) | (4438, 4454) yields 1.12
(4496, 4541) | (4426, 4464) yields 1.03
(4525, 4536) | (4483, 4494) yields 0.87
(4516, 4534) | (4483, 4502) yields 0.89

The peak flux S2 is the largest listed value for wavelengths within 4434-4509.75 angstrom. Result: 8.7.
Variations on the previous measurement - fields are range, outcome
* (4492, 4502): 7.848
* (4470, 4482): 8.509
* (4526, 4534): 6.081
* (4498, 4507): 7.151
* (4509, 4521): 7.529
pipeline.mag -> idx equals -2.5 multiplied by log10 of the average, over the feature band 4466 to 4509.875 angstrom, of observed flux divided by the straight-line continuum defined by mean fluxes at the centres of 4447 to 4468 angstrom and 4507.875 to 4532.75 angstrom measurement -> -0.07 mag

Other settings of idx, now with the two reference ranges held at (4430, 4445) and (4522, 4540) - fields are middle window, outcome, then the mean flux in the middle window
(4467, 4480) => -0.10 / 6.78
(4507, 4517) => -0.10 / 6.57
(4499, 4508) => -0.04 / 6.27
